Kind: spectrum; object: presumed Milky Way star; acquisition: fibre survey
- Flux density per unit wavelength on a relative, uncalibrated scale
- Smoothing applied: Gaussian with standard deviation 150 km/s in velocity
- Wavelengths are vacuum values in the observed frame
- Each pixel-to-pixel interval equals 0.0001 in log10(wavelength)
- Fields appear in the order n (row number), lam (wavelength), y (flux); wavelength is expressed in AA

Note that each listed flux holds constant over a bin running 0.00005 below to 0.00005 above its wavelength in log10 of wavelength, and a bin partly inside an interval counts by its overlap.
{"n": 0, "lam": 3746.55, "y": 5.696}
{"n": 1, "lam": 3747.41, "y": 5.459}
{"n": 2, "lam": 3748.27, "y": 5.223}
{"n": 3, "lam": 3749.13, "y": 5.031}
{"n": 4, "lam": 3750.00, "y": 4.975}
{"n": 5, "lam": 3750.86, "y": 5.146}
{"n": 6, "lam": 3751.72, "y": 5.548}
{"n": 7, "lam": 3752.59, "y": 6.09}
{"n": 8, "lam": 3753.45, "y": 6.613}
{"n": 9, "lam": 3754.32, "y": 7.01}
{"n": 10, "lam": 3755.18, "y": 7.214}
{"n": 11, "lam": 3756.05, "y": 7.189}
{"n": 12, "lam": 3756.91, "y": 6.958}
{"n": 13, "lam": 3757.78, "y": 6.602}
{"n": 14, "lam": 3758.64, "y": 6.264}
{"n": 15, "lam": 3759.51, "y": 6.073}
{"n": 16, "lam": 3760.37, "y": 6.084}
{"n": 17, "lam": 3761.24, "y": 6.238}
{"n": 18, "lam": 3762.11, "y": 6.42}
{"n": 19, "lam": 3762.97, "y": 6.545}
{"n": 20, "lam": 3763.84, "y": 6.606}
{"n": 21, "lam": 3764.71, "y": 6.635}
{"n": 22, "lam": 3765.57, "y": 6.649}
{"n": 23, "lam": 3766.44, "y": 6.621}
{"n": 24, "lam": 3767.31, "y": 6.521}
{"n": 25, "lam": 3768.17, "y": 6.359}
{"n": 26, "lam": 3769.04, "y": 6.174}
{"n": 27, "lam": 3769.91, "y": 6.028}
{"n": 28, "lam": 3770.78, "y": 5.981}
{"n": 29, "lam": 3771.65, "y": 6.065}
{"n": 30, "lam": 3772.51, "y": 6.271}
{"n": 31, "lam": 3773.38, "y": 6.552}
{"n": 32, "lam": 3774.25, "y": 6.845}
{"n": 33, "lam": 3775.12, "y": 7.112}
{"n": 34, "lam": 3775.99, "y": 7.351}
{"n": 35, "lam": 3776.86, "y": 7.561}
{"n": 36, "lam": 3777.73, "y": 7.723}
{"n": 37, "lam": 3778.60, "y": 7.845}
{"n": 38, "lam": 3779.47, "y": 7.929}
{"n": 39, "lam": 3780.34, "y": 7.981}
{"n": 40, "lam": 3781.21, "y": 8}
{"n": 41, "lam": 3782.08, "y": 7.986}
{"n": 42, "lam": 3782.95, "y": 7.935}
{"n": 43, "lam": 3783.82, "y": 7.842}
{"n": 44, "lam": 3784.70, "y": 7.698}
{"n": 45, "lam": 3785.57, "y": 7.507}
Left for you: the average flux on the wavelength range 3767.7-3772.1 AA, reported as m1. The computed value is 6.14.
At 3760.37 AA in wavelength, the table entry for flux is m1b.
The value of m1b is 6.084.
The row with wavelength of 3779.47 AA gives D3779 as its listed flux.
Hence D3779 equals 7.929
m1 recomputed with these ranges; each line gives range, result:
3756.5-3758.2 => 6.76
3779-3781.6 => 7.97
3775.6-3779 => 7.62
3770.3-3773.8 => 6.22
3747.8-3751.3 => 5.11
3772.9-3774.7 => 6.68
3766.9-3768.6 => 6.47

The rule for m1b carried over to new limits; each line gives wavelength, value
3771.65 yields 6.065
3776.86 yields 7.561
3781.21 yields 8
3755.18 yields 7.214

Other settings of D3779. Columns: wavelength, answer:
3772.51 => 6.271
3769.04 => 6.174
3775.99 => 7.351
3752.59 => 6.09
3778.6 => 7.845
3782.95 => 7.935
